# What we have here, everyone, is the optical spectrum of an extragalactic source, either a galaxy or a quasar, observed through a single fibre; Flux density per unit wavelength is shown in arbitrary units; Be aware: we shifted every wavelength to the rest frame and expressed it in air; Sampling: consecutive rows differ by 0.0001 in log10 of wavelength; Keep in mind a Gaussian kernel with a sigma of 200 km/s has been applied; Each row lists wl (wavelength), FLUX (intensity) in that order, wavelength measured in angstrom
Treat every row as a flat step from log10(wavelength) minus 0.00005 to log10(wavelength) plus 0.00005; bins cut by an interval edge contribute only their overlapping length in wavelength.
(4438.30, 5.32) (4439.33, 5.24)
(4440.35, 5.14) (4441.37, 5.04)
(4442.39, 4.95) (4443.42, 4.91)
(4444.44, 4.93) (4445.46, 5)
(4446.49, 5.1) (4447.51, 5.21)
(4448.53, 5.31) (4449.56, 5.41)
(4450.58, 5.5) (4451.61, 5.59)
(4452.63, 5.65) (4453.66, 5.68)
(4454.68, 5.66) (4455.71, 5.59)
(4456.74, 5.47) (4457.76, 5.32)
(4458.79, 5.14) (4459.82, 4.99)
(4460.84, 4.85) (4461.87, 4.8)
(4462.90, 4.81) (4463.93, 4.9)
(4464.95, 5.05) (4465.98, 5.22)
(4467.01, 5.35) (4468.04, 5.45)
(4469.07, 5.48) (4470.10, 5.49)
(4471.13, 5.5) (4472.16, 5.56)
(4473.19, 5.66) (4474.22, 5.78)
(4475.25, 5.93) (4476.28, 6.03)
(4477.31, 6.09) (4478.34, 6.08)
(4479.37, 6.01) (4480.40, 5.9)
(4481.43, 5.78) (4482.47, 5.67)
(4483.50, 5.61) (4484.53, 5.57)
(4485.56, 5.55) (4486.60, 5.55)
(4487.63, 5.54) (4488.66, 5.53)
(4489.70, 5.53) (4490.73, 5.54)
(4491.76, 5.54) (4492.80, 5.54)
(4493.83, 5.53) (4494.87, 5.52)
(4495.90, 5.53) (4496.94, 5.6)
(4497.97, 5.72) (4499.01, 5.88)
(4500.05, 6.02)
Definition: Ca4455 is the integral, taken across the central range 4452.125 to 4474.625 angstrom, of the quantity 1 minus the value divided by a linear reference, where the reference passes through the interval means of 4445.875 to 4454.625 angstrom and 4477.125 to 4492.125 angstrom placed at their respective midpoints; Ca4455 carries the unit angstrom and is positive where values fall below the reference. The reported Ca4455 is 0.8 angstrom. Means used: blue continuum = 5.44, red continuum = 5.69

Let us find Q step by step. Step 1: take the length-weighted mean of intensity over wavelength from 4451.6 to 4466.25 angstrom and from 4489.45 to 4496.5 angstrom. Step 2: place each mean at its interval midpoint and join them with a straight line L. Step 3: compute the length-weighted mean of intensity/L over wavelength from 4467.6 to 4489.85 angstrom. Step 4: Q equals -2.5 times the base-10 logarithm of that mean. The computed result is -0.056 mag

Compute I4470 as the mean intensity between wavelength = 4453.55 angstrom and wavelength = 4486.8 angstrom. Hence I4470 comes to 5.5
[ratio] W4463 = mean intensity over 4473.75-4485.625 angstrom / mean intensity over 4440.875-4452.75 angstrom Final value 1.1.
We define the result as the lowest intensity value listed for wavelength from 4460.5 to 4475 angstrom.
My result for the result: 4.8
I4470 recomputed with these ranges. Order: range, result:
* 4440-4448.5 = 5.05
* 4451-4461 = 5.41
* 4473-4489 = 5.77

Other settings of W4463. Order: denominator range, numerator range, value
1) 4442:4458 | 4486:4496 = 1.04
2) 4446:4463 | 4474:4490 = 1.08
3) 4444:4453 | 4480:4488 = 1.06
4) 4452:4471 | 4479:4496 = 1.06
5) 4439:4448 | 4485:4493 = 1.10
